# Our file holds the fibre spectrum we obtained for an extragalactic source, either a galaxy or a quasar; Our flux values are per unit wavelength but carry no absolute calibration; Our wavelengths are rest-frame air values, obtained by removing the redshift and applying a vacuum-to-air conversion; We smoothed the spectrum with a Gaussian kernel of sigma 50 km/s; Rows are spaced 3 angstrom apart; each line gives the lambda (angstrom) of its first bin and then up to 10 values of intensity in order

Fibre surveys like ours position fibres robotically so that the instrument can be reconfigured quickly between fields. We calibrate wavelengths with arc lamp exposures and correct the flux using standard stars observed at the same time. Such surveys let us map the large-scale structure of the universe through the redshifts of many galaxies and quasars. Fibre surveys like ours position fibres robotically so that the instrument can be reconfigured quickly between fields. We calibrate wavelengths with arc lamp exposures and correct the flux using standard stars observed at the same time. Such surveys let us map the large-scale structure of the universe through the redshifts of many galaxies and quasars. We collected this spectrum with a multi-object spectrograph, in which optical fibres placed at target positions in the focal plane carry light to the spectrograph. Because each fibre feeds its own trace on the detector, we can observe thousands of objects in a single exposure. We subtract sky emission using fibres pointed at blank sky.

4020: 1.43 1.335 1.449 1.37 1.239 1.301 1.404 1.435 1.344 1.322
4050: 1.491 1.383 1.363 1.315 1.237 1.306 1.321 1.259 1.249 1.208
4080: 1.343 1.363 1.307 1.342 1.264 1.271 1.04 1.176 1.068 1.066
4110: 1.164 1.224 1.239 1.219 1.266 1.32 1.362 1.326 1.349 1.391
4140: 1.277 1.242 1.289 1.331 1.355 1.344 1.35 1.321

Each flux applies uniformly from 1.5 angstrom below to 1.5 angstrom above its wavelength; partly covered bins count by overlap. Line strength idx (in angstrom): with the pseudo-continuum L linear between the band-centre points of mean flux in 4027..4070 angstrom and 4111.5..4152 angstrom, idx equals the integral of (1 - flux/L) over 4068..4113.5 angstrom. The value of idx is 3.27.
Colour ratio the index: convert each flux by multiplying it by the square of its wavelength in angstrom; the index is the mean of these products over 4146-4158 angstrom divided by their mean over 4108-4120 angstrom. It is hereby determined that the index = 1.13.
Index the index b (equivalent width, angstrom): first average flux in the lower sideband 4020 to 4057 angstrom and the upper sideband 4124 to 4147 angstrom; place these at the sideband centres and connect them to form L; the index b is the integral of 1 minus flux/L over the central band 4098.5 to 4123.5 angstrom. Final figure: 3.0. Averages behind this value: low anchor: 1.37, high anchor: 1.32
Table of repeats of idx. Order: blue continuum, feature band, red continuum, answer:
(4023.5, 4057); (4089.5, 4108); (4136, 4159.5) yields 2.53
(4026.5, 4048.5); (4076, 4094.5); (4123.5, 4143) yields 0.48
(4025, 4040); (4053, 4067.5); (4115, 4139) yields 0.27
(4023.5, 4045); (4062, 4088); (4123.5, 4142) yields 1.13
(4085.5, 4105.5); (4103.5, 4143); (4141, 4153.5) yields 0.08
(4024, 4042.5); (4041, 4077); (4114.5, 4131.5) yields 0.46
